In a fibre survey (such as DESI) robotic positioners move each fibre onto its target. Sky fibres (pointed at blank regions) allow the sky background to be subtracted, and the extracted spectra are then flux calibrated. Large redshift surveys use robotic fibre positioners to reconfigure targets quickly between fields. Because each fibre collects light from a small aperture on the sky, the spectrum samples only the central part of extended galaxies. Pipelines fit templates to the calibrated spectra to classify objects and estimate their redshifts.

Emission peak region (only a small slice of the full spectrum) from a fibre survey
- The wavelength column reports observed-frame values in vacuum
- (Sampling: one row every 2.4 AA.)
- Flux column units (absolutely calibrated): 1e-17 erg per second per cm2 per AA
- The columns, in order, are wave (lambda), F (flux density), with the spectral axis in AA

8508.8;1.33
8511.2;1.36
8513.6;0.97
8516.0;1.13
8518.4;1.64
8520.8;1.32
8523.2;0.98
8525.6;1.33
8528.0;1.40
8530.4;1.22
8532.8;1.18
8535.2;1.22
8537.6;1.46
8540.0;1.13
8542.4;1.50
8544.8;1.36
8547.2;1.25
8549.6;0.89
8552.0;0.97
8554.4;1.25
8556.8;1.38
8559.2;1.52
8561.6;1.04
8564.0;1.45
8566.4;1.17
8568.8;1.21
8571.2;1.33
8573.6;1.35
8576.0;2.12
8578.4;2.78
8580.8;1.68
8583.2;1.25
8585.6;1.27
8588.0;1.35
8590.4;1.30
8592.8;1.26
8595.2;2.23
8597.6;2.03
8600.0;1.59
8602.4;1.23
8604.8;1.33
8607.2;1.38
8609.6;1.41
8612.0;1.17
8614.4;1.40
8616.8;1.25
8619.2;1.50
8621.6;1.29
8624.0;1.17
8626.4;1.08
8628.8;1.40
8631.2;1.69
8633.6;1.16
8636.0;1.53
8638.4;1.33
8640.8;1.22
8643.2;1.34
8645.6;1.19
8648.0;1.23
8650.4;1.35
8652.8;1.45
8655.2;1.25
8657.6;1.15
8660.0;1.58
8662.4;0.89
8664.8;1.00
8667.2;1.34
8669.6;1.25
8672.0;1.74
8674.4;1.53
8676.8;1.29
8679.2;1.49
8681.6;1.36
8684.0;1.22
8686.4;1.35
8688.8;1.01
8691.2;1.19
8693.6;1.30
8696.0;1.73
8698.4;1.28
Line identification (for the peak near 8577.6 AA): [S II]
